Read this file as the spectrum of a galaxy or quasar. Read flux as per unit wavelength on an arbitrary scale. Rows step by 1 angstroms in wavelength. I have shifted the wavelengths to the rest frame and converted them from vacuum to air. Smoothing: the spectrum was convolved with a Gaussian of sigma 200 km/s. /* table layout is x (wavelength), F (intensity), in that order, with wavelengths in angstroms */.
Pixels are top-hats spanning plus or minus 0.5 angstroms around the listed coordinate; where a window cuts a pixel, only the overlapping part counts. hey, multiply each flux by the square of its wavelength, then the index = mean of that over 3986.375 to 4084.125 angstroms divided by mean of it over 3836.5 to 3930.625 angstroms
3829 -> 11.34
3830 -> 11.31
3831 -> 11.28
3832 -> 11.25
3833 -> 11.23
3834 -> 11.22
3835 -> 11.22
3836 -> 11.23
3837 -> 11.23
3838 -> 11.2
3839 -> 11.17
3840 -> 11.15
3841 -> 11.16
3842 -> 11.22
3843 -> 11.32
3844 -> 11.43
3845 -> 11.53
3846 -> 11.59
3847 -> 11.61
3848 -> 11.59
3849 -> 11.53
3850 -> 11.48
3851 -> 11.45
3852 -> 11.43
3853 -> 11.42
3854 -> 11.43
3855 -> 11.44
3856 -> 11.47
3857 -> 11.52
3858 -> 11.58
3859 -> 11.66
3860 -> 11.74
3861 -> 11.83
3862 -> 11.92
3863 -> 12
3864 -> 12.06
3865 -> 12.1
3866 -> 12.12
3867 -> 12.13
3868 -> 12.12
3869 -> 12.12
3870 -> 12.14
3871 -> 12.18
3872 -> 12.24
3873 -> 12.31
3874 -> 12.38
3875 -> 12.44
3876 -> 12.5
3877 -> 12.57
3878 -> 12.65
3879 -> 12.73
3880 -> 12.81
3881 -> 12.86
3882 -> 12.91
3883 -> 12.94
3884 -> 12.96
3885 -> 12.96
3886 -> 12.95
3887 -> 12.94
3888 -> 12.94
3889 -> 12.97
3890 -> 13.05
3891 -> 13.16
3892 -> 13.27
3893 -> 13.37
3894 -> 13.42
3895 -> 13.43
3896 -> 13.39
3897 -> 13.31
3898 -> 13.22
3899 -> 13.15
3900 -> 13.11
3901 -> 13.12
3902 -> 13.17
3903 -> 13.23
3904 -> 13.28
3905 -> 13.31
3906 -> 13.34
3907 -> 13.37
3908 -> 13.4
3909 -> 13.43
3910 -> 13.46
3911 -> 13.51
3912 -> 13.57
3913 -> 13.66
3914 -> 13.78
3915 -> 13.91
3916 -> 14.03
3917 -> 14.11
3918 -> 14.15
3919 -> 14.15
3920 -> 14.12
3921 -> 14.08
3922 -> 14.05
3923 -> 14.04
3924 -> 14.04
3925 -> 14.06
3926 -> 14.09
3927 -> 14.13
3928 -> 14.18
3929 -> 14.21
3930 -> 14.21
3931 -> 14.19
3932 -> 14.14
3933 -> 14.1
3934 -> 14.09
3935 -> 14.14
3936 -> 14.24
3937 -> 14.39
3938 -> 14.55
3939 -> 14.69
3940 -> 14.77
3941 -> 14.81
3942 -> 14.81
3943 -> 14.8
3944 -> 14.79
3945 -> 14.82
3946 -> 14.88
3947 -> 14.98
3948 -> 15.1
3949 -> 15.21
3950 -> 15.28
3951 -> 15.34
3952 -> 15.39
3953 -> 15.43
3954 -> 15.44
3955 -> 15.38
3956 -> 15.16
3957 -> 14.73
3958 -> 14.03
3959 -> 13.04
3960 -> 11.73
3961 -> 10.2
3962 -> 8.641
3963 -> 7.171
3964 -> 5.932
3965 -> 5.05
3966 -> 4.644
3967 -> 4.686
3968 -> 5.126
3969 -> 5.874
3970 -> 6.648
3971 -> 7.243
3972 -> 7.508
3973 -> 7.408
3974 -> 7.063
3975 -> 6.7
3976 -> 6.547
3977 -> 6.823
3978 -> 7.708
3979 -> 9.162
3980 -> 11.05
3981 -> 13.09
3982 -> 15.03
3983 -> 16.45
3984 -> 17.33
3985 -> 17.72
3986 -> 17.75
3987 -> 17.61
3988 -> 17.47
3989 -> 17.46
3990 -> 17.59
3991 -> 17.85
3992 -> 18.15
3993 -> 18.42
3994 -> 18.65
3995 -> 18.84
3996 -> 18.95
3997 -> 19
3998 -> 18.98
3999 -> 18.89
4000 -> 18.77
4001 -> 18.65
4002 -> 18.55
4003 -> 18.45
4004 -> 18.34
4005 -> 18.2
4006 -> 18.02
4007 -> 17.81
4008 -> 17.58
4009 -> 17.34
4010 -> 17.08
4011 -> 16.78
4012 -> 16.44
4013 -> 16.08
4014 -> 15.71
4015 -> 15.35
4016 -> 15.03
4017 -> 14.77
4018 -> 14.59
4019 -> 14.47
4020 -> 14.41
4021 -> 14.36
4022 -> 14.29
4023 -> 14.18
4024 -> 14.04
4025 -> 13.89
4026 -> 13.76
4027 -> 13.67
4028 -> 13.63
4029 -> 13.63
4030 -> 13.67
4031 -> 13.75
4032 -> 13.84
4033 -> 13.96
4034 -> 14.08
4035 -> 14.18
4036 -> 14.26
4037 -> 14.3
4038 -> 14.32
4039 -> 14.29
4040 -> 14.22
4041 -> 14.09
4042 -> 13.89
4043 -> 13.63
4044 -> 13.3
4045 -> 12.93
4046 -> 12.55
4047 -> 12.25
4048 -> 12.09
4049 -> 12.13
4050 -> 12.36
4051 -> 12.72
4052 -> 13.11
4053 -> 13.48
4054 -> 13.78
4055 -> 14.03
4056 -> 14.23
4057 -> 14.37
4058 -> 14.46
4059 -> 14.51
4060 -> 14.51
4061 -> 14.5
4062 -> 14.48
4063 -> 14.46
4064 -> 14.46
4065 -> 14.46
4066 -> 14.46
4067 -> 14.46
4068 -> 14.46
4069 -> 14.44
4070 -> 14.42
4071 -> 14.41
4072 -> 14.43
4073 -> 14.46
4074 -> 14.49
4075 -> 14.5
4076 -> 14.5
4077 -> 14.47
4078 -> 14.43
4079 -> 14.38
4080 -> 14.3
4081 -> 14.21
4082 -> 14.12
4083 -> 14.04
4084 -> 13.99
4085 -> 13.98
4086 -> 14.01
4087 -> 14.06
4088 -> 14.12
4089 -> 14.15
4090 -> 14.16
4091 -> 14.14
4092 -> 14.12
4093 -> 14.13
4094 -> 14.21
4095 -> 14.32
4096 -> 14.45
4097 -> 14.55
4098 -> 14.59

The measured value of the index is 1.3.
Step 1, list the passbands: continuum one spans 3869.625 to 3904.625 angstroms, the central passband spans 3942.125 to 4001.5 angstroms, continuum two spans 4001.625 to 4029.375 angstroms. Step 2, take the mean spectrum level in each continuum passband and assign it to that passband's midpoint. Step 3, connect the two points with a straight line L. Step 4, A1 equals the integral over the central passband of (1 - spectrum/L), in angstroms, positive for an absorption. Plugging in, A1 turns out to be 6.4 angstroms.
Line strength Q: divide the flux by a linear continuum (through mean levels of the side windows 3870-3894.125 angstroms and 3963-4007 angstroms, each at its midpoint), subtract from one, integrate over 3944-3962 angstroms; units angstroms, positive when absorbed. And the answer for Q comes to -1.5 angstroms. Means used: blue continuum 12.8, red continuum 13.5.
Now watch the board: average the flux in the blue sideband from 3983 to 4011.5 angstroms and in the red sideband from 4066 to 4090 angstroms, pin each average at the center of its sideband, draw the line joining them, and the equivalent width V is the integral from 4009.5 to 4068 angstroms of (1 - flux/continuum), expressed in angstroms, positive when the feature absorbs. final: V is 7.1 angstroms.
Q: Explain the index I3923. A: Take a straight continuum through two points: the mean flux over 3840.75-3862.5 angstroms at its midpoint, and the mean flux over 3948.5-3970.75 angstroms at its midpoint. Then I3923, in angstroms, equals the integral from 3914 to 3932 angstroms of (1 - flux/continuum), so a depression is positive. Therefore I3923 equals -4.9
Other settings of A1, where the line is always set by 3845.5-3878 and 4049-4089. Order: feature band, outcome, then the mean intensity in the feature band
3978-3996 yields -4.08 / 16.3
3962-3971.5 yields 5.15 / 5.97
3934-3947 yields -1.92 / 14.6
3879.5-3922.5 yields -3.70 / 13.4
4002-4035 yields -4.34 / 15.4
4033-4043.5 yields -0.23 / 14.1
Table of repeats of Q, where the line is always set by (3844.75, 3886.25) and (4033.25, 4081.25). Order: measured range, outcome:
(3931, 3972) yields 1.8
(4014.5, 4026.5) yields -0.7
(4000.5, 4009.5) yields -3.1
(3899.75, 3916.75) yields -1.3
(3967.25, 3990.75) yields 3.2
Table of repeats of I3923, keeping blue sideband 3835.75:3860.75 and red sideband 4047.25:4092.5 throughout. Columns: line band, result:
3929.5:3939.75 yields -1.5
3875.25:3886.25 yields -0.9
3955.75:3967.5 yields 3.0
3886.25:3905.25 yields -1.9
